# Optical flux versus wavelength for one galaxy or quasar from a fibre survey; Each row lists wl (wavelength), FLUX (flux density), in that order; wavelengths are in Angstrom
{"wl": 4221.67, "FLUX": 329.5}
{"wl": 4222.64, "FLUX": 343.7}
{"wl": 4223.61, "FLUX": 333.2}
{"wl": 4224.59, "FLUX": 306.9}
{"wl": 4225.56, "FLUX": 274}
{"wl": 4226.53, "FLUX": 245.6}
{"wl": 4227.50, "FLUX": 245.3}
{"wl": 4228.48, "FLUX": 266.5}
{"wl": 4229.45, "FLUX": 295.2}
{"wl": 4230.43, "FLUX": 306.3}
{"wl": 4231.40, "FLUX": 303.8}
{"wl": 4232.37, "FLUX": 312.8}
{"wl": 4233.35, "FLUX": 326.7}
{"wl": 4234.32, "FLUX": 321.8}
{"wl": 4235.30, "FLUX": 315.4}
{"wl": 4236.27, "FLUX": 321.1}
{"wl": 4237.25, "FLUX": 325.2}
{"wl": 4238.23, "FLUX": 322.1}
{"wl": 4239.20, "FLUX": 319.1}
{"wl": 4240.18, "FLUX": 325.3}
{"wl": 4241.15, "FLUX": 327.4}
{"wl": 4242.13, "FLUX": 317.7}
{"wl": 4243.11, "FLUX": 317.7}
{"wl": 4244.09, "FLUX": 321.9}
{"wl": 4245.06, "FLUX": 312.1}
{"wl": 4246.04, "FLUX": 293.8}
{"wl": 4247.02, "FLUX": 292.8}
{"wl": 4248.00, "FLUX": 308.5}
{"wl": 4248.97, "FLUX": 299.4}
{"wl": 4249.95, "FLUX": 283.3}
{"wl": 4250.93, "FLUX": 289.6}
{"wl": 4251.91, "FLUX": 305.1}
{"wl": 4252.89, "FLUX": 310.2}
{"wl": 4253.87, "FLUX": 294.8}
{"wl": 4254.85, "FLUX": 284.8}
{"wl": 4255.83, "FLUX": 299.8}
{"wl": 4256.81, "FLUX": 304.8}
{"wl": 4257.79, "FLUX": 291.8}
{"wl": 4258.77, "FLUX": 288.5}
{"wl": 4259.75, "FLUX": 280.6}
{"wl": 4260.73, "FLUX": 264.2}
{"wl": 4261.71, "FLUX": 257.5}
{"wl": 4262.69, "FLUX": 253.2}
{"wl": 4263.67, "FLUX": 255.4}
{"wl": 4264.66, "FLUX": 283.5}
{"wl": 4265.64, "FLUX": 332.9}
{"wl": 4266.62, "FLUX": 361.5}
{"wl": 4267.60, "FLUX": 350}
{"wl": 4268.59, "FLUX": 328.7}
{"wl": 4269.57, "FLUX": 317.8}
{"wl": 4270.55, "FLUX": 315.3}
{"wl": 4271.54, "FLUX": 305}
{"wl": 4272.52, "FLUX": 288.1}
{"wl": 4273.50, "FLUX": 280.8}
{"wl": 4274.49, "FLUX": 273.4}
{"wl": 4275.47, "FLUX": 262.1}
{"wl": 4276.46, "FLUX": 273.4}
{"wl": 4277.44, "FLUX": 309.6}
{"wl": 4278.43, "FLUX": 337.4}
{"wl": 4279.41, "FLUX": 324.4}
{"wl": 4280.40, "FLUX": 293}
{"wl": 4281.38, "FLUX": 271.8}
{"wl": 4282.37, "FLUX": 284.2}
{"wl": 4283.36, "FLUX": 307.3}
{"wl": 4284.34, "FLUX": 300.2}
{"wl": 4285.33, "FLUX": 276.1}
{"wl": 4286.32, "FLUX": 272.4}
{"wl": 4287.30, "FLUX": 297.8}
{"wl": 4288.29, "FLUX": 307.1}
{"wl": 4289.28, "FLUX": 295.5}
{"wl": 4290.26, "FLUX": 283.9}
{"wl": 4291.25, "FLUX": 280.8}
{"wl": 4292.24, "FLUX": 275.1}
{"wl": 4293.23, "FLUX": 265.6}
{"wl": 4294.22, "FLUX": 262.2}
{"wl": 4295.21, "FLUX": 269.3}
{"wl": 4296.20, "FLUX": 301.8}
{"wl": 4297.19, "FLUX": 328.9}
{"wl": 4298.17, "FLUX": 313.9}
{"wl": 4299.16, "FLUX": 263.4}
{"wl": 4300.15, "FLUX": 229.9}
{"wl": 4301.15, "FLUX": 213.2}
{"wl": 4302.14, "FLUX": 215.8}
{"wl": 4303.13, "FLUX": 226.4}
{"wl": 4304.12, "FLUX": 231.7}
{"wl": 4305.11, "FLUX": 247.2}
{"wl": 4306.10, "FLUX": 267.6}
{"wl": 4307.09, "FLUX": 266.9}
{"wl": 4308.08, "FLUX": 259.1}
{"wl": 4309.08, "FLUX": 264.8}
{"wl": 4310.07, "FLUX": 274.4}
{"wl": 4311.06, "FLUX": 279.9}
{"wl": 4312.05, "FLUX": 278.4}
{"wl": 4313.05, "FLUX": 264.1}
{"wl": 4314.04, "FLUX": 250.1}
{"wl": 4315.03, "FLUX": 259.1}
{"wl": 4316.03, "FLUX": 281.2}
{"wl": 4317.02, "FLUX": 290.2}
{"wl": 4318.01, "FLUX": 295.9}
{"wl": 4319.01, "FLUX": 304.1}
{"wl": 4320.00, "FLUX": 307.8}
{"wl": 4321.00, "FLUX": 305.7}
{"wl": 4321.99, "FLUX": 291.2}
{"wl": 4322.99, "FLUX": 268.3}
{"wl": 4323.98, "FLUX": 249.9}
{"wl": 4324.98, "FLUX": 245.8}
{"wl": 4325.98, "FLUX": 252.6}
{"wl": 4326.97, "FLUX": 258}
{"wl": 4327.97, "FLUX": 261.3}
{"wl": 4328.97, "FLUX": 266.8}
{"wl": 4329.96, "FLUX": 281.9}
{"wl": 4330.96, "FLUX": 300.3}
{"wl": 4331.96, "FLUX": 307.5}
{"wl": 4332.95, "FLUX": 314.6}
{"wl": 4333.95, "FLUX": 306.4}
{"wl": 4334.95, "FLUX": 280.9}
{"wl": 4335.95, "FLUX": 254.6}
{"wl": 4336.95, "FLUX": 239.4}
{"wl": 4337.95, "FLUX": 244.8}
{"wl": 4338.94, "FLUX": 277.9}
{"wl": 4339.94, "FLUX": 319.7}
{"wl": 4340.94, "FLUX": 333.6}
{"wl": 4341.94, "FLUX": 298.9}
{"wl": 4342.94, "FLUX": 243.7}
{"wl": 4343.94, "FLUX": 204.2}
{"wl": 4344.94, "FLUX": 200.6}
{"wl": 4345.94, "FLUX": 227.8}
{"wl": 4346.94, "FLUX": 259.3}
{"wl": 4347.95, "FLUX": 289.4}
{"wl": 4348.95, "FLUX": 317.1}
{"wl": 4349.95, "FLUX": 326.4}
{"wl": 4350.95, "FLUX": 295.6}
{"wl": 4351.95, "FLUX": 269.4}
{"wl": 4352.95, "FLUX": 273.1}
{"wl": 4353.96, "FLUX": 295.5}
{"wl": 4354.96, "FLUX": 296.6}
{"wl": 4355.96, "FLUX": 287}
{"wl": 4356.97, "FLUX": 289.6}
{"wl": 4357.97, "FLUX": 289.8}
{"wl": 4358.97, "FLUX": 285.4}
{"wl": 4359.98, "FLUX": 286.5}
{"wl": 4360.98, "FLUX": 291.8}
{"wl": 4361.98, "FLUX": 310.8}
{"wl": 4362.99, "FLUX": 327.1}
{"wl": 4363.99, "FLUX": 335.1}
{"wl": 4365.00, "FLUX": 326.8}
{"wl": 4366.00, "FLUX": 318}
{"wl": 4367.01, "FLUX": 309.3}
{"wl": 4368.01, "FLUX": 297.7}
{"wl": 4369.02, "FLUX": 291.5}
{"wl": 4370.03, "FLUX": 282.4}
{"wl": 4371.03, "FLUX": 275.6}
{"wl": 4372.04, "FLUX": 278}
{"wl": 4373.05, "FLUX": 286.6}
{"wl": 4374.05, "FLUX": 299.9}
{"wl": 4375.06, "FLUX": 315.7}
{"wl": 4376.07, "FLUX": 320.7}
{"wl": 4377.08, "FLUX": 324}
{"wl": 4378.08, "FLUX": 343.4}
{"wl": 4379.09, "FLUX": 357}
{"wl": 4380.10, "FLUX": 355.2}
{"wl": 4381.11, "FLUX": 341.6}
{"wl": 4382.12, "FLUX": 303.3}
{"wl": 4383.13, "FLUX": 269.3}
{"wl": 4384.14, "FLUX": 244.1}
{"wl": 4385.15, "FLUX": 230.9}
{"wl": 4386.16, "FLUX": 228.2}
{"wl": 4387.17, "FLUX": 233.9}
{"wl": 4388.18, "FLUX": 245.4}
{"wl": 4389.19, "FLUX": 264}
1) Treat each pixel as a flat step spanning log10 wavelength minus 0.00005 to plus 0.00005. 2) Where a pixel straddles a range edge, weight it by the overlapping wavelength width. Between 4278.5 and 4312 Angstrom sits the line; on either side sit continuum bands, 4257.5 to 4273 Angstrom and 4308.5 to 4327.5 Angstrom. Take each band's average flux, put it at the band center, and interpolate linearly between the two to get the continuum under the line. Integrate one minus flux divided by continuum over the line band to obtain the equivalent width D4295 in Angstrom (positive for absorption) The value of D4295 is 1.2 Angstrom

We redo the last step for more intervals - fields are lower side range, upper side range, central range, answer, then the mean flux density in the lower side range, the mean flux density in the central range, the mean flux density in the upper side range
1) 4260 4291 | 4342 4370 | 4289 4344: 3.4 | 295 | 273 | 287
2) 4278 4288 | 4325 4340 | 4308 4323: 0.1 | 296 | 281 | 276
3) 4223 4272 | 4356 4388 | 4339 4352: 1.0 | 302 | 276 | 298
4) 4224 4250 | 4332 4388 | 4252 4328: 4.0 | 304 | 282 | 289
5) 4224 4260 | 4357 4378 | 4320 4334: 1.1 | 302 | 279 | 303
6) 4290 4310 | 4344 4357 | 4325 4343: -0.5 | 263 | 280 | 276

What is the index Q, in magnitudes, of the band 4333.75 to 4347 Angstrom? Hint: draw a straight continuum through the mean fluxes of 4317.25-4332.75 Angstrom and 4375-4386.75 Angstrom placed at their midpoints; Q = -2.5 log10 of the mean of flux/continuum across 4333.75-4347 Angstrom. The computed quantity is 0.09 mag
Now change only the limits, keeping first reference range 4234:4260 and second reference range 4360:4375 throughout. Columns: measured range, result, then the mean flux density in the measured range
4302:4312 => 0.188 mag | 256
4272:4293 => 0.056 mag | 290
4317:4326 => 0.081 mag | 282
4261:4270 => 0.009 mag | 303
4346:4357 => 0.054 mag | 288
